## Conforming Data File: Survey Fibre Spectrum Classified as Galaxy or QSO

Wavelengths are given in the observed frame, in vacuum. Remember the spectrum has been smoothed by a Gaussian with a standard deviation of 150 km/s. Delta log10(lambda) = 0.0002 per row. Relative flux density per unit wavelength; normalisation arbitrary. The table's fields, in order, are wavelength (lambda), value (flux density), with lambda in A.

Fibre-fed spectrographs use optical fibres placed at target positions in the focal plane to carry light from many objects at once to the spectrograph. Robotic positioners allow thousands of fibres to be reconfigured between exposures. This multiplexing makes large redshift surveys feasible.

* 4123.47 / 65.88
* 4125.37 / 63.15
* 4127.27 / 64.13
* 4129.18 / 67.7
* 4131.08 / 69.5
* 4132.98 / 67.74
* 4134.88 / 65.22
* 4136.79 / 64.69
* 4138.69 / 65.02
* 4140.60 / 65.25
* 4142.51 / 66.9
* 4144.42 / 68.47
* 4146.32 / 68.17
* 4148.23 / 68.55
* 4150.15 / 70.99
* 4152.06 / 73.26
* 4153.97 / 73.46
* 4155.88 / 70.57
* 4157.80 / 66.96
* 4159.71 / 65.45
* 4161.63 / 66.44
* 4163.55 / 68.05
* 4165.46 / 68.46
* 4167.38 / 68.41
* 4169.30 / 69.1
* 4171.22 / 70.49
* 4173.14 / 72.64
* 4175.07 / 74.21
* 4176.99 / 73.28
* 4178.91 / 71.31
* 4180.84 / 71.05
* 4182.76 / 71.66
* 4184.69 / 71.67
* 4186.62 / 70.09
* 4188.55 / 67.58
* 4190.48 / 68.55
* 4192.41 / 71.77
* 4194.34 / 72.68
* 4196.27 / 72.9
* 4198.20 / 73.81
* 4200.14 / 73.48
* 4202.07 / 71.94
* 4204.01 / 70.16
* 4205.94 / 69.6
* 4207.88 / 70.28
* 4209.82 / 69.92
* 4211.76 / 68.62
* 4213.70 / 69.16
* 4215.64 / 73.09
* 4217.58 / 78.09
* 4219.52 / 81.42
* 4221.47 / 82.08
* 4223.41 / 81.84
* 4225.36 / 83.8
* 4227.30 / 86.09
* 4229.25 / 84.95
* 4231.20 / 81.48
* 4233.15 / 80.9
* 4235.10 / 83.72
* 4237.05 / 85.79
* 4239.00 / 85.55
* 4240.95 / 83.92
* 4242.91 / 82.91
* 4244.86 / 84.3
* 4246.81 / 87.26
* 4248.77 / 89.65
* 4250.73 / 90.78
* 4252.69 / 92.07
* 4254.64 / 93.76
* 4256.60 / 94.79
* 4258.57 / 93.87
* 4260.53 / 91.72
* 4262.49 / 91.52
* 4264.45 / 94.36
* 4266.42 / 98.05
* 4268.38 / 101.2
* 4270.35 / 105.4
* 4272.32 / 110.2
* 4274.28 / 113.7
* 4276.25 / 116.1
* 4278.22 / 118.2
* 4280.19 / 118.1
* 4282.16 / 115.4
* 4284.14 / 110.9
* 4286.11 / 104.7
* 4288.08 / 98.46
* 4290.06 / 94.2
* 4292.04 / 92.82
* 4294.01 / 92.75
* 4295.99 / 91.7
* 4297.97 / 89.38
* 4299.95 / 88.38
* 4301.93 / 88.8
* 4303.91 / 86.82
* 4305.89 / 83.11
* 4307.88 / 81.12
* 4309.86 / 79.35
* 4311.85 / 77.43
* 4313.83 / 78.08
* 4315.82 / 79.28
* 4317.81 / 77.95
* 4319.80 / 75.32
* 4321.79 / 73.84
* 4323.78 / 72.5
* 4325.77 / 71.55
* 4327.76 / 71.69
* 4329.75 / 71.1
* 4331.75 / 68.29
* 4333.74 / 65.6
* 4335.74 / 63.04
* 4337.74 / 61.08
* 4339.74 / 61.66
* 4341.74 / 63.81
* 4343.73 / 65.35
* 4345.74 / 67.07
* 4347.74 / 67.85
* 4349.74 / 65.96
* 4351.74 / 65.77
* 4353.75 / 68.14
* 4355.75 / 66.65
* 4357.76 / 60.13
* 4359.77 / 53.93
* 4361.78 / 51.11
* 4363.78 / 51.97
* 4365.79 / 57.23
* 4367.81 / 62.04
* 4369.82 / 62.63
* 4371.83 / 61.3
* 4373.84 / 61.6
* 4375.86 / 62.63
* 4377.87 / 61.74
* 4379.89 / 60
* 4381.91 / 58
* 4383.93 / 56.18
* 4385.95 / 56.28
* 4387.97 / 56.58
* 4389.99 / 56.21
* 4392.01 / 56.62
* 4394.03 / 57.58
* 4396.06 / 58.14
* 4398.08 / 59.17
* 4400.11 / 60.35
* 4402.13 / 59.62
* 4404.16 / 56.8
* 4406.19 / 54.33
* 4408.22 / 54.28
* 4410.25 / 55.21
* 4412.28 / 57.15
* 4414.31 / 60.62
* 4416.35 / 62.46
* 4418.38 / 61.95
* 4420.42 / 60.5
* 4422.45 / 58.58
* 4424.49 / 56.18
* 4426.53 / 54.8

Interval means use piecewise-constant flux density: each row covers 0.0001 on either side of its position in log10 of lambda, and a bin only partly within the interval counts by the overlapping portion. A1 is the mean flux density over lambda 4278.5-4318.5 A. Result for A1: 92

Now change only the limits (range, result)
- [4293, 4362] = 72.9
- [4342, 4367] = 61.8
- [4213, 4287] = 92.8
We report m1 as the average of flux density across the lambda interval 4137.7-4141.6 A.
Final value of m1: 65.1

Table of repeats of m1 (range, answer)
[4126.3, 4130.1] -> 65.7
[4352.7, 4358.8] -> 64.8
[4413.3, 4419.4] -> 61.6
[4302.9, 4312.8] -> 81.6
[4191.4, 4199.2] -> 72.8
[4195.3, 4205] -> 72.5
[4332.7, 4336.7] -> 64.4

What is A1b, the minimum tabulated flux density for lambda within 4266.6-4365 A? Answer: 51.11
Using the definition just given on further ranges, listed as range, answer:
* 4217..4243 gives 78.09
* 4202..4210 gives 69.6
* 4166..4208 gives 67.58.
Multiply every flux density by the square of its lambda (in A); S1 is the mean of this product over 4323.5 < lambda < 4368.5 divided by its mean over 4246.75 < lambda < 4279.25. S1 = 0.7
